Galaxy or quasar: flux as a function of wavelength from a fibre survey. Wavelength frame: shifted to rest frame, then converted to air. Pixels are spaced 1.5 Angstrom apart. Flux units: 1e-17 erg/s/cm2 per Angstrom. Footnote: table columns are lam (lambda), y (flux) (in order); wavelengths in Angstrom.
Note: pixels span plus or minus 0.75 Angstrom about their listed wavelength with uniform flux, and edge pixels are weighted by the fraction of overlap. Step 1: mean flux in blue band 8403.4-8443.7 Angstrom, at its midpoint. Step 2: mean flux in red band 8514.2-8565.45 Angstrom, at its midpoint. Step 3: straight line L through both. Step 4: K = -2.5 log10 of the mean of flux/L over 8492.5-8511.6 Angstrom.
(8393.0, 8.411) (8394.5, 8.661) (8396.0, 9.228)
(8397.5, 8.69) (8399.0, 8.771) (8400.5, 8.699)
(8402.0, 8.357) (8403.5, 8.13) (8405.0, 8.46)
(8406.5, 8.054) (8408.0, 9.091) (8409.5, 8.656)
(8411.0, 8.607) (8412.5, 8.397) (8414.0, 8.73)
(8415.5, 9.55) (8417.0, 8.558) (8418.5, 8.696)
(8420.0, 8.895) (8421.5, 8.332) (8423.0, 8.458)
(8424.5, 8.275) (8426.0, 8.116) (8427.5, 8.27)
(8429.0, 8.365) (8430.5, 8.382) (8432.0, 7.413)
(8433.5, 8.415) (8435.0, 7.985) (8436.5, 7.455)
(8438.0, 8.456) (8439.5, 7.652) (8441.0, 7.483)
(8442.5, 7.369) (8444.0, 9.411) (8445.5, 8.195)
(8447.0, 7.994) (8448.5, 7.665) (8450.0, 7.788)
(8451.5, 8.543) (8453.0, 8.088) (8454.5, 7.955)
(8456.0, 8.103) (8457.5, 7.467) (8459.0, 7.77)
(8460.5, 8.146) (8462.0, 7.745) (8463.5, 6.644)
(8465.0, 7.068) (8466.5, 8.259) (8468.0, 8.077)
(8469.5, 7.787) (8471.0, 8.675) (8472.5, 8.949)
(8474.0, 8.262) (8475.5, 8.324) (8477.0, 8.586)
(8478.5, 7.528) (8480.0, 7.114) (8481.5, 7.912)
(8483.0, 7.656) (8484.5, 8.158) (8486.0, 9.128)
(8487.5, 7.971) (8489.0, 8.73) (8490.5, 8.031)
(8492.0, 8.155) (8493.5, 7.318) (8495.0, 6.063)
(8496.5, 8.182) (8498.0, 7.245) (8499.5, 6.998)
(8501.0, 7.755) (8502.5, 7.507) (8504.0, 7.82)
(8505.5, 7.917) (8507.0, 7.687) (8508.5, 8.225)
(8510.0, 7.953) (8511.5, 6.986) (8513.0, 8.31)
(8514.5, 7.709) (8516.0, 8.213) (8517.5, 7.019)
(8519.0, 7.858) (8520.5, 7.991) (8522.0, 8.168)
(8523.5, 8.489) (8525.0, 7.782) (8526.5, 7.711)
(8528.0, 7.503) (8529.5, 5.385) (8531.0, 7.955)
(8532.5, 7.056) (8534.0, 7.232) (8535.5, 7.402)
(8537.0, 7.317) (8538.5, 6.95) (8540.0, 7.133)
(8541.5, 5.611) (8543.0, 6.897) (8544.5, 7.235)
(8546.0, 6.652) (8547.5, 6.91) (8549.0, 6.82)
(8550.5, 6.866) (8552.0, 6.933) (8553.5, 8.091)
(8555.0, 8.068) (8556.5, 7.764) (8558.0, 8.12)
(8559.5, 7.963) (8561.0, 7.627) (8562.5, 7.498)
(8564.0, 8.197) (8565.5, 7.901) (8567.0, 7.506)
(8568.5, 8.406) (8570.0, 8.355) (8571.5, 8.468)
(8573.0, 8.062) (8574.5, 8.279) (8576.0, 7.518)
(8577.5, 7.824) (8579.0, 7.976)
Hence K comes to 0.02 mag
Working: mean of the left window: 8.32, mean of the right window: 7.42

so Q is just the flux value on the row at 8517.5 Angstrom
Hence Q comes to 7.019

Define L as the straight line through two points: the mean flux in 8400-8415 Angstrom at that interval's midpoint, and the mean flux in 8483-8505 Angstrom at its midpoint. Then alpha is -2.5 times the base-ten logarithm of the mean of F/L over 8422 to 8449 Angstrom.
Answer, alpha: 0.03 mag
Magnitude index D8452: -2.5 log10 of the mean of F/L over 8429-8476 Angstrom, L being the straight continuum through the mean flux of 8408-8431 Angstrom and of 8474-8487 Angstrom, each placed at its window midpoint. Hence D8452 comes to 0.04 mag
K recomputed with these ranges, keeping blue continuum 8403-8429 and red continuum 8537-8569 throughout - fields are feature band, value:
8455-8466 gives 0.08 mag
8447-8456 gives 0.03 mag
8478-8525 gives 0.00 mag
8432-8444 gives 0.06 mag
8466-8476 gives -0.03 mag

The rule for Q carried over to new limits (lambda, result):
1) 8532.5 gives 7.056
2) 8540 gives 7.133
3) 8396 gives 9.228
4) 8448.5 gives 7.665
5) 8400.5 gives 8.699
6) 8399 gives 8.771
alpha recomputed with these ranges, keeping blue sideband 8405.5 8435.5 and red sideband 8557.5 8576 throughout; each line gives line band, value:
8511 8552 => 0.116 mag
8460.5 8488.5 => 0.039 mag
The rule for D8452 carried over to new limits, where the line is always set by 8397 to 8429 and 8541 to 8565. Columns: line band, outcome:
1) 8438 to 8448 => 0.03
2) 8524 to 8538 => 0.04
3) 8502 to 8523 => -0.02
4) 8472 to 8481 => -0.01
